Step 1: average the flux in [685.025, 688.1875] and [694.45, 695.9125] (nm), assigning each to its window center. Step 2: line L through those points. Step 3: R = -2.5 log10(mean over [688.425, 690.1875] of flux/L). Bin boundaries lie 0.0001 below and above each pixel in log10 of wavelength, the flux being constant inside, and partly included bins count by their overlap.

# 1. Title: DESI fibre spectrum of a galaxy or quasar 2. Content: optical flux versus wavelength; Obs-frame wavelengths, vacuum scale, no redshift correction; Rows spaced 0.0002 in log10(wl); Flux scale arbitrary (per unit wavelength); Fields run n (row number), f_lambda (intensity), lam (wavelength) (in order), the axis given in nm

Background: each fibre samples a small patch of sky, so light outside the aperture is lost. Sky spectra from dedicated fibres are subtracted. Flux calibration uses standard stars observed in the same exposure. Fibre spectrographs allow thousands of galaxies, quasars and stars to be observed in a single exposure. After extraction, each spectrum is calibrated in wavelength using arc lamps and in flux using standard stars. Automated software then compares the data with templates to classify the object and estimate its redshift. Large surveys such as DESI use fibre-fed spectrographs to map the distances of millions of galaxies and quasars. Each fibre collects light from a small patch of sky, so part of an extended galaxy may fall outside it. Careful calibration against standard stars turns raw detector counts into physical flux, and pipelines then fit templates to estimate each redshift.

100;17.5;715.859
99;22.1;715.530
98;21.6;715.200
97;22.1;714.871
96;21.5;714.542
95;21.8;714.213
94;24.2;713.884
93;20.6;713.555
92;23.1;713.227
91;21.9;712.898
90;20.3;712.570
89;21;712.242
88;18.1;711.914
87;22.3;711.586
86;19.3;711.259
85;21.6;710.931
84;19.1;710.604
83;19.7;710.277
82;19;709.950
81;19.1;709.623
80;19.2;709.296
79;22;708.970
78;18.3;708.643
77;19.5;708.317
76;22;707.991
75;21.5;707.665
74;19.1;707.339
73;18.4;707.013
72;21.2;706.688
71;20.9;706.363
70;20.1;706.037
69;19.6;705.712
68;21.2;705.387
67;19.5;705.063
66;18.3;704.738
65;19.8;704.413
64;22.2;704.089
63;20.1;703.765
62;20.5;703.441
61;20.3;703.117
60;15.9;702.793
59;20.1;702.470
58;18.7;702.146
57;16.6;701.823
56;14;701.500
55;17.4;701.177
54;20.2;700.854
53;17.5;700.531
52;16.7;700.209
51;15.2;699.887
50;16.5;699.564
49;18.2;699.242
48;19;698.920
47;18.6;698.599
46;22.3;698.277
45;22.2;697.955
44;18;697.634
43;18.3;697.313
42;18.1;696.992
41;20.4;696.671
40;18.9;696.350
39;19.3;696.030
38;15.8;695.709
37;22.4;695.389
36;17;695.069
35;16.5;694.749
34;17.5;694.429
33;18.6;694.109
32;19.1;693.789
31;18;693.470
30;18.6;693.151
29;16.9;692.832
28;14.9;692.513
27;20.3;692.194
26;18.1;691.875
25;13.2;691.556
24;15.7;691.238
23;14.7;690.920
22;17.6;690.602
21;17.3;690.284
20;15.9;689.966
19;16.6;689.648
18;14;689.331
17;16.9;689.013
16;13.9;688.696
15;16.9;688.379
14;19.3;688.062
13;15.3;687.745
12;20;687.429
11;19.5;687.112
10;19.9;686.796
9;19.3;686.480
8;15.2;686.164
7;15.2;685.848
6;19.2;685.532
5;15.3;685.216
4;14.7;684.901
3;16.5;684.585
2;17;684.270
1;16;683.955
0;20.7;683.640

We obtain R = 0.144 mag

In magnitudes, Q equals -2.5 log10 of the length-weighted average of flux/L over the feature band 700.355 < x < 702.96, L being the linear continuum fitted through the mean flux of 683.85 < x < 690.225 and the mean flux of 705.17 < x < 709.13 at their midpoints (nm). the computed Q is 0.11 mag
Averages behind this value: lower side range 16.8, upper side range 20.3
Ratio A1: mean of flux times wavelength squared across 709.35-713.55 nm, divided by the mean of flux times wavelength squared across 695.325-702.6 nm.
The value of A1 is 1.1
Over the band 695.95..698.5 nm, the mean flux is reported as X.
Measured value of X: 19.7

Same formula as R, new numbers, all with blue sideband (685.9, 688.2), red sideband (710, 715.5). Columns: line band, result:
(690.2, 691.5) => 0.16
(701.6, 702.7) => 0.11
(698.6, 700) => 0.13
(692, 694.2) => 0.05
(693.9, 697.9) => 0.04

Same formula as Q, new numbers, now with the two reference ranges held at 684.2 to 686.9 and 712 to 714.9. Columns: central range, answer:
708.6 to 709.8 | 0.06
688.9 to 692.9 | 0.10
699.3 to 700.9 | 0.14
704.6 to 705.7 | 0.03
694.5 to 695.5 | 0.01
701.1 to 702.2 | 0.20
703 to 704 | -0.02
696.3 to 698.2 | -0.03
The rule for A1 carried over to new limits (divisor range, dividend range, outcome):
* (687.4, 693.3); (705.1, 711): 1.27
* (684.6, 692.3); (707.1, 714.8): 1.31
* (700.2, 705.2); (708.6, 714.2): 1.13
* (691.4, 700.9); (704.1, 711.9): 1.14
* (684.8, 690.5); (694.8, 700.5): 1.13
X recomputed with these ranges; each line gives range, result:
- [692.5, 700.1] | 18.4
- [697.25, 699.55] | 19.4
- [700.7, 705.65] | 19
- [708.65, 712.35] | 19.9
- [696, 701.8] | 18.3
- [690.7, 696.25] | 17.5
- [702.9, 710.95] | 20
